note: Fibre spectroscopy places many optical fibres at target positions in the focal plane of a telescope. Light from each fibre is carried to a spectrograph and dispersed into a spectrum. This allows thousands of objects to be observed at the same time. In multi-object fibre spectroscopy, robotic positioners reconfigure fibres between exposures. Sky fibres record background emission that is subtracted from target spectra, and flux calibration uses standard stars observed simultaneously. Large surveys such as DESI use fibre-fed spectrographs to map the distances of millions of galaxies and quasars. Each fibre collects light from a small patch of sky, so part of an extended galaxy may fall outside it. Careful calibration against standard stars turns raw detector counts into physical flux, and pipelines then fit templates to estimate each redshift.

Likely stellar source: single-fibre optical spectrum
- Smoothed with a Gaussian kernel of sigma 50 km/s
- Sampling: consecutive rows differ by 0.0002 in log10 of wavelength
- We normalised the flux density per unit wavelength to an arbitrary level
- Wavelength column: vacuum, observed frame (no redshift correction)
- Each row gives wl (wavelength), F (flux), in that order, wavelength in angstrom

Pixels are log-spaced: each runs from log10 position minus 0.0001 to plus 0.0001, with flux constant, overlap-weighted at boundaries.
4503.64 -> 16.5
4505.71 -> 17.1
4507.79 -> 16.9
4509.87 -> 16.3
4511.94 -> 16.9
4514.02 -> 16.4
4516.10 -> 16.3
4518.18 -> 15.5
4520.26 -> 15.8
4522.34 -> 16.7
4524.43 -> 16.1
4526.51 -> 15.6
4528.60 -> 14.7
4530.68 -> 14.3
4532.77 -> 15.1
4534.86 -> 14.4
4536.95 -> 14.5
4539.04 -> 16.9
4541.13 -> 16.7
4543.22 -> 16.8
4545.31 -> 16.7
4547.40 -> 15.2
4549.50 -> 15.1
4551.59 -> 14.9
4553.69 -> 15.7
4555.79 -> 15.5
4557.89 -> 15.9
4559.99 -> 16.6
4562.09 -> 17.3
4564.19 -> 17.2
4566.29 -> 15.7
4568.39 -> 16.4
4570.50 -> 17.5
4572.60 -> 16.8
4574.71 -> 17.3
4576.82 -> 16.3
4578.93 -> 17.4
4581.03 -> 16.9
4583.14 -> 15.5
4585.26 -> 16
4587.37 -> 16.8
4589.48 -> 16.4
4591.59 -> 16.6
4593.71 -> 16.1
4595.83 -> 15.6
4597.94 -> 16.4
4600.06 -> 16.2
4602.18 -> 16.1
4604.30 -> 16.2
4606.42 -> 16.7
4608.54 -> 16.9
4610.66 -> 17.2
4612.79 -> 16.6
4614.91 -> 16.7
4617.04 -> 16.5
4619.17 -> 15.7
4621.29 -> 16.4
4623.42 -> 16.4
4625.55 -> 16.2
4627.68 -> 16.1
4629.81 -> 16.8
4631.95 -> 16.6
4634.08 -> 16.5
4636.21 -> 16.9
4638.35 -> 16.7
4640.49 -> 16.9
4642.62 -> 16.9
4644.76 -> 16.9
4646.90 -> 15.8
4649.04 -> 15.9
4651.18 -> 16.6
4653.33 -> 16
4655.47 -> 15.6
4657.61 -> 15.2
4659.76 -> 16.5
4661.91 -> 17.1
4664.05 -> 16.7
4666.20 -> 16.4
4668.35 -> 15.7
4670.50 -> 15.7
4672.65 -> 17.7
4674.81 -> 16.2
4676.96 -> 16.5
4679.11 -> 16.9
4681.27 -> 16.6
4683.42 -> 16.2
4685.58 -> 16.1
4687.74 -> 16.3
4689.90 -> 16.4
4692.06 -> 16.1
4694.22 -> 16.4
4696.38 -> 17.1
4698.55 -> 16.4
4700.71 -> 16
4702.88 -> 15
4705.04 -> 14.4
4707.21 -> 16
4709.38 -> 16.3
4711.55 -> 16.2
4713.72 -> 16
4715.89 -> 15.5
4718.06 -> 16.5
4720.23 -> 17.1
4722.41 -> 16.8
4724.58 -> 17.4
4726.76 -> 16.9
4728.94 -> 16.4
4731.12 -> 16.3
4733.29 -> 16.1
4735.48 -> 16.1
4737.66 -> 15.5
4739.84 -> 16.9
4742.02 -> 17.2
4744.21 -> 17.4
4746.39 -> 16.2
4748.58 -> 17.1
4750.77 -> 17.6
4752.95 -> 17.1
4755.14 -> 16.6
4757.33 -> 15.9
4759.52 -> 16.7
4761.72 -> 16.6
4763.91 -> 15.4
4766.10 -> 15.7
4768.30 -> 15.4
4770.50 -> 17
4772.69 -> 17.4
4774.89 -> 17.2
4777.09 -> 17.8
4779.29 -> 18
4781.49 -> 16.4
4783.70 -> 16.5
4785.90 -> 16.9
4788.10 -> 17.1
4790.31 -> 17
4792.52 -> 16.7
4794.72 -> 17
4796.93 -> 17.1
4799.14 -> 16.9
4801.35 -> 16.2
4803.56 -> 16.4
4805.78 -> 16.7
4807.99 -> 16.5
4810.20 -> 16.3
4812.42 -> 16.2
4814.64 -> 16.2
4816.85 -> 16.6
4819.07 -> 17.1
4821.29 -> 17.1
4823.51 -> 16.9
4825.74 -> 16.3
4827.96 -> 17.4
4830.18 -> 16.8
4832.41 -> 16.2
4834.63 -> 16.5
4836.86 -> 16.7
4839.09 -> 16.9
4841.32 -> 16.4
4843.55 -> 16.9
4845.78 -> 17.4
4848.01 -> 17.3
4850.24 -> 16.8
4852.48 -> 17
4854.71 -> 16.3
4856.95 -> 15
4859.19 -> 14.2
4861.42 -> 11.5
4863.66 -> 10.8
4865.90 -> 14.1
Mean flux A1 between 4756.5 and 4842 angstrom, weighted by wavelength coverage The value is 16.7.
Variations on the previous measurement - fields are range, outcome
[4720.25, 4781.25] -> 16.7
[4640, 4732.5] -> 16.3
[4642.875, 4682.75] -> 16.3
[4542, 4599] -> 16.3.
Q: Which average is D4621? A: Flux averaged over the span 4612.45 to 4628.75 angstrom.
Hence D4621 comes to 16.3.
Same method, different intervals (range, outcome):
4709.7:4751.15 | 16.6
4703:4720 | 15.9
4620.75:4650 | 16.5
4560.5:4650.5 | 16.5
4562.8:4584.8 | 16.7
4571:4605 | 16.4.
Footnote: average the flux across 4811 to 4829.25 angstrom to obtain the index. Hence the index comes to 16.7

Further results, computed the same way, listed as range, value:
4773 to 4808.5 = 16.9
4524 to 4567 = 15.8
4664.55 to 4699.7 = 16.4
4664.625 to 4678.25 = 16.4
